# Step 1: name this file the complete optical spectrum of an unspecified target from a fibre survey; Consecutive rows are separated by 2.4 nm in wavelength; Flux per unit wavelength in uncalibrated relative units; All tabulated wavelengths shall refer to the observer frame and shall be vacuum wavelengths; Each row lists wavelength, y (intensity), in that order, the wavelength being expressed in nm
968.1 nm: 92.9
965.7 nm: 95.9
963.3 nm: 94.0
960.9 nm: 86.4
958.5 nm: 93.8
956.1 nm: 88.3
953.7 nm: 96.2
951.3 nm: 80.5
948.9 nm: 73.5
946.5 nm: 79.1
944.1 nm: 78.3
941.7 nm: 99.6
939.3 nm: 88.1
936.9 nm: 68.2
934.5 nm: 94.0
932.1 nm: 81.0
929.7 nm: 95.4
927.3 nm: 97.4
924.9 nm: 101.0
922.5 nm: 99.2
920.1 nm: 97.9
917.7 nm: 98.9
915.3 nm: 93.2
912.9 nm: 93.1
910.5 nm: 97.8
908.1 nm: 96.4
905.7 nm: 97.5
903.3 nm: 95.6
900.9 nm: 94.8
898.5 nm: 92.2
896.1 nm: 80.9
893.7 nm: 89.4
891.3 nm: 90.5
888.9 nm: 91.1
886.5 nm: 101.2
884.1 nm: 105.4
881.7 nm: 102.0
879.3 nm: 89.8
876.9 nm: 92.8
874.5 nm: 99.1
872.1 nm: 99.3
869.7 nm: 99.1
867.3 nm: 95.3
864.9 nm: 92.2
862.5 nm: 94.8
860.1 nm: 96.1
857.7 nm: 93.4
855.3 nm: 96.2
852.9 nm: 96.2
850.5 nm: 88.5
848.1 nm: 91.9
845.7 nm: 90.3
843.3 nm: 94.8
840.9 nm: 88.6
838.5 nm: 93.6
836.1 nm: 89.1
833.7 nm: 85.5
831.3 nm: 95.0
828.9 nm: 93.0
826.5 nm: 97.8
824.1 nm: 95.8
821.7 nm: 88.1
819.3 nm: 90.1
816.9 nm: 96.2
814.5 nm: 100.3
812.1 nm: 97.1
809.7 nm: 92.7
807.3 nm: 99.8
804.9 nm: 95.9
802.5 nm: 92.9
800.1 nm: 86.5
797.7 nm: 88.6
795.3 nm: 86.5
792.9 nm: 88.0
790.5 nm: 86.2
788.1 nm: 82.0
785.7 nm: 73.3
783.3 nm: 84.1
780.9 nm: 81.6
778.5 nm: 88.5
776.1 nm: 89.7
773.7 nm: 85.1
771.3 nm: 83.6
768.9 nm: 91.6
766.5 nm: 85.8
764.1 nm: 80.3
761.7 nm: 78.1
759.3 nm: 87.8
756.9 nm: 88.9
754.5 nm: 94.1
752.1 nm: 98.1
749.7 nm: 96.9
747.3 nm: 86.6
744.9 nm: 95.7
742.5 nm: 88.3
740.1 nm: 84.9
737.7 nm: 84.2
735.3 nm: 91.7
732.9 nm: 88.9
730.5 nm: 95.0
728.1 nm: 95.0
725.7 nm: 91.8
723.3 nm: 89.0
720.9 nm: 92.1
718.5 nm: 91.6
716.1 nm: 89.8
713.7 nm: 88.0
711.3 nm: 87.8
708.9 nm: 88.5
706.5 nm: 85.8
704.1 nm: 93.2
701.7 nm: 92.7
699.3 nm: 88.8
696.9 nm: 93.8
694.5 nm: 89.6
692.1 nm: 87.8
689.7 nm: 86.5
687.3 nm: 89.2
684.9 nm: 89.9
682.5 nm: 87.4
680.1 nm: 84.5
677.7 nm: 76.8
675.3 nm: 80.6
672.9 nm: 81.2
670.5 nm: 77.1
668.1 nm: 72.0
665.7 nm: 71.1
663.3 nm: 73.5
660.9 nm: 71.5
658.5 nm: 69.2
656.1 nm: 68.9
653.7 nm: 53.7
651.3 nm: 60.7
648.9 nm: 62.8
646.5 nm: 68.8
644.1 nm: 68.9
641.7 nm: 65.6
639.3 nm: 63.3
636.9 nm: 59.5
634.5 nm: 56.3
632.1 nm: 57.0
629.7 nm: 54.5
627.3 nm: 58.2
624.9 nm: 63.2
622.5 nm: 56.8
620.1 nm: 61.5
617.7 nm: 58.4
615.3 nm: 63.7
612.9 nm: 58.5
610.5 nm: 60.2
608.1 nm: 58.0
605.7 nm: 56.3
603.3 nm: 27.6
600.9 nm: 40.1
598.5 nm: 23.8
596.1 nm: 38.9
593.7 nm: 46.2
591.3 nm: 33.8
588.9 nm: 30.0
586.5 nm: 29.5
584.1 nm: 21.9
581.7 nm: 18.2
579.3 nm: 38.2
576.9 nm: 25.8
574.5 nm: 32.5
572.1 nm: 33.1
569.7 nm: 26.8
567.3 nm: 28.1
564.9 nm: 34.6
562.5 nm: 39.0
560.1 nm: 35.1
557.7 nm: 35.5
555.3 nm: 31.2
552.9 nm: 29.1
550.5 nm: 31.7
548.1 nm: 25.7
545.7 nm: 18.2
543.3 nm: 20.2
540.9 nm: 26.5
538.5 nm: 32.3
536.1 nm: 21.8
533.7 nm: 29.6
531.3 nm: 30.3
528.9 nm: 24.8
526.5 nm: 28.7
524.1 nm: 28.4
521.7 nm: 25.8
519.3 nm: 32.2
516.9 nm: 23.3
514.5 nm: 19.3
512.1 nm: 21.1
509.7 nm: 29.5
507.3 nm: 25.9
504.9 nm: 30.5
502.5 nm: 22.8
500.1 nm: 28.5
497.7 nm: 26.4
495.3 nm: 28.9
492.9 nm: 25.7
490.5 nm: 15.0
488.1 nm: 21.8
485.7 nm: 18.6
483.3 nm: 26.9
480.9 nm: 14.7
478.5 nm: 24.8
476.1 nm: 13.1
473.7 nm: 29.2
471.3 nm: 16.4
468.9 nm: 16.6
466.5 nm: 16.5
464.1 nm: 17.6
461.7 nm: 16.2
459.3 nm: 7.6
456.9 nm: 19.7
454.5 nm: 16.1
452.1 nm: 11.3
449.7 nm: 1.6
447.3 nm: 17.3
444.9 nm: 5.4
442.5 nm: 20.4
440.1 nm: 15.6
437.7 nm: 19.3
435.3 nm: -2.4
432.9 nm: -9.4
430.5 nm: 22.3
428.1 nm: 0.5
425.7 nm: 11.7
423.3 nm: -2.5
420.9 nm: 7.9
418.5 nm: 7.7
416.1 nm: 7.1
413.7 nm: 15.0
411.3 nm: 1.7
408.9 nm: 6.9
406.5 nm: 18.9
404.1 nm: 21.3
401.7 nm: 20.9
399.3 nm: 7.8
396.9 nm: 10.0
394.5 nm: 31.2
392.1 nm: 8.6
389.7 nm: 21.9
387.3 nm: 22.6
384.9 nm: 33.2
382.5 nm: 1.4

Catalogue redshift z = 0.52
